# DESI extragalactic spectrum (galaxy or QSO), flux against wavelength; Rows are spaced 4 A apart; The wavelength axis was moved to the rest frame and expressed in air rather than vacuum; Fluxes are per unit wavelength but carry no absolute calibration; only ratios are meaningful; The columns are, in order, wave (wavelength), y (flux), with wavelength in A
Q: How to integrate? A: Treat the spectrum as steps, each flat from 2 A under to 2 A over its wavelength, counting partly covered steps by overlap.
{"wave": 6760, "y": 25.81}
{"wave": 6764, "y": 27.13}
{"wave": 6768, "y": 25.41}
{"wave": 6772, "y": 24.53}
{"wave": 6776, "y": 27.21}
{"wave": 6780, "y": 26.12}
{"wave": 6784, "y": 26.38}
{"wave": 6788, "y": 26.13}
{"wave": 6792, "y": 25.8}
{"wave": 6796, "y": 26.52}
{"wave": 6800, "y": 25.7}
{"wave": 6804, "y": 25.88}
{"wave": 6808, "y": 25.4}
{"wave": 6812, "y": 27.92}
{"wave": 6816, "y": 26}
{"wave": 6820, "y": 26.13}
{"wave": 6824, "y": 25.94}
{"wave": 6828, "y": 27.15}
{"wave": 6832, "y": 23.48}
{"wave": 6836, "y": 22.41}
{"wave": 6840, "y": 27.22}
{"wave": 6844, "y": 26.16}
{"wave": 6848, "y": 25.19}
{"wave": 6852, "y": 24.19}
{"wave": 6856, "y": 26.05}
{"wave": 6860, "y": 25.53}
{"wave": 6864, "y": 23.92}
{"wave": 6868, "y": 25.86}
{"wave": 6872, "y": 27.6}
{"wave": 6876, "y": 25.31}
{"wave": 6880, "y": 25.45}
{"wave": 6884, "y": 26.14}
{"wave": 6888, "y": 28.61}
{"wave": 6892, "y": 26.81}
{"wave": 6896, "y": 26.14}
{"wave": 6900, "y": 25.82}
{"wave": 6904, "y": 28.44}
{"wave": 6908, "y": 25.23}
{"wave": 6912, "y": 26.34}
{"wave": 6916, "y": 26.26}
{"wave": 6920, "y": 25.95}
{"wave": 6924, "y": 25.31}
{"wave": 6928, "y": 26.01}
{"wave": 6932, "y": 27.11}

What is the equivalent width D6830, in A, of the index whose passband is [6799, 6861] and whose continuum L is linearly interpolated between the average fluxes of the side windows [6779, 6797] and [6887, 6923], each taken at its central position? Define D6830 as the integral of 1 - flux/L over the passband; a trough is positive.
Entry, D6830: 1.5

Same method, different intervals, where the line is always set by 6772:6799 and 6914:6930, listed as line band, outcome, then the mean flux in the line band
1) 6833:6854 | 0.9 A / 25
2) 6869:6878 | -0.1 A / 26.4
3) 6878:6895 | -0.5 A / 26.7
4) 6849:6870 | 0.7 A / 25.1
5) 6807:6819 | -0.2 A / 26.5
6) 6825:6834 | 0.2 A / 25.4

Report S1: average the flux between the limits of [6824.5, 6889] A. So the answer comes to 25.6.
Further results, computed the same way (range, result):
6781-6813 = 26.2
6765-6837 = 25.8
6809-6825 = 26.5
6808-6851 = 25.7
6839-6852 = 25.8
